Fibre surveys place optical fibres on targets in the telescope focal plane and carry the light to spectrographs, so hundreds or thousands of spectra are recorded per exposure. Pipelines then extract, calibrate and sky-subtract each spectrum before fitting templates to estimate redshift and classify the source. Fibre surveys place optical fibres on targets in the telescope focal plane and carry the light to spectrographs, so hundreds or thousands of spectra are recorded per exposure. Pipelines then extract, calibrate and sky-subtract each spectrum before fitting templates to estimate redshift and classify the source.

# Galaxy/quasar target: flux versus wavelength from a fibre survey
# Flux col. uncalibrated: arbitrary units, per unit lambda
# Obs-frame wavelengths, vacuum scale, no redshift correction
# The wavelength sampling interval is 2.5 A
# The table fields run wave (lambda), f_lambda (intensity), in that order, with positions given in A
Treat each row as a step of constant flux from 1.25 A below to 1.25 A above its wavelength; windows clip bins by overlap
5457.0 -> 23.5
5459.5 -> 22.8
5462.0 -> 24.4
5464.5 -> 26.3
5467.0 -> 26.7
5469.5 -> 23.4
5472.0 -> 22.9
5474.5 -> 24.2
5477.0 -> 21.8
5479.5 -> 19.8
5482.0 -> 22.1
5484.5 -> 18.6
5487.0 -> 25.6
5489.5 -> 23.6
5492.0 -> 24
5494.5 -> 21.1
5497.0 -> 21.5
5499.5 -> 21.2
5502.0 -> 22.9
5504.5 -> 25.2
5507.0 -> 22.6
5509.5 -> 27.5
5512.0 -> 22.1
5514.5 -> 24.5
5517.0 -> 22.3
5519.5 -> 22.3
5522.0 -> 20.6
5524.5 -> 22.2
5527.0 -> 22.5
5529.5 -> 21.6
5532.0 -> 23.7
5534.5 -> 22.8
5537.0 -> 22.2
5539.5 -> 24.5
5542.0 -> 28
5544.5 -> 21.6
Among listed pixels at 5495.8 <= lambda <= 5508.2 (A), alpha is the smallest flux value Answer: 21.2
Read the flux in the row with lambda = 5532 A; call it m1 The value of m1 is 23.7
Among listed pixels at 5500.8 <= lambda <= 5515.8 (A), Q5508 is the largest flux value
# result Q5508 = 27.5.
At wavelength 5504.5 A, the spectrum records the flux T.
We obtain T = 25.2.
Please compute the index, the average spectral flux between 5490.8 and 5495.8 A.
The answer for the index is 22.5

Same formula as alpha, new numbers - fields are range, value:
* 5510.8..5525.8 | 20.6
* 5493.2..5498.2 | 21.1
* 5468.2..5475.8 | 22.9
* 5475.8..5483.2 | 19.8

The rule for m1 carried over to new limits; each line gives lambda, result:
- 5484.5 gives 18.6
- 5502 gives 22.9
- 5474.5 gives 24.2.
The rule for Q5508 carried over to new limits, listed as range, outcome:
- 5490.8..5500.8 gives 24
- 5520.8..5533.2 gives 23.7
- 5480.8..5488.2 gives 25.6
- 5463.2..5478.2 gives 26.7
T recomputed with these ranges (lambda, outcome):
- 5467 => 26.7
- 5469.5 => 23.4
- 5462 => 24.4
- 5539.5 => 24.5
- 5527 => 22.5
